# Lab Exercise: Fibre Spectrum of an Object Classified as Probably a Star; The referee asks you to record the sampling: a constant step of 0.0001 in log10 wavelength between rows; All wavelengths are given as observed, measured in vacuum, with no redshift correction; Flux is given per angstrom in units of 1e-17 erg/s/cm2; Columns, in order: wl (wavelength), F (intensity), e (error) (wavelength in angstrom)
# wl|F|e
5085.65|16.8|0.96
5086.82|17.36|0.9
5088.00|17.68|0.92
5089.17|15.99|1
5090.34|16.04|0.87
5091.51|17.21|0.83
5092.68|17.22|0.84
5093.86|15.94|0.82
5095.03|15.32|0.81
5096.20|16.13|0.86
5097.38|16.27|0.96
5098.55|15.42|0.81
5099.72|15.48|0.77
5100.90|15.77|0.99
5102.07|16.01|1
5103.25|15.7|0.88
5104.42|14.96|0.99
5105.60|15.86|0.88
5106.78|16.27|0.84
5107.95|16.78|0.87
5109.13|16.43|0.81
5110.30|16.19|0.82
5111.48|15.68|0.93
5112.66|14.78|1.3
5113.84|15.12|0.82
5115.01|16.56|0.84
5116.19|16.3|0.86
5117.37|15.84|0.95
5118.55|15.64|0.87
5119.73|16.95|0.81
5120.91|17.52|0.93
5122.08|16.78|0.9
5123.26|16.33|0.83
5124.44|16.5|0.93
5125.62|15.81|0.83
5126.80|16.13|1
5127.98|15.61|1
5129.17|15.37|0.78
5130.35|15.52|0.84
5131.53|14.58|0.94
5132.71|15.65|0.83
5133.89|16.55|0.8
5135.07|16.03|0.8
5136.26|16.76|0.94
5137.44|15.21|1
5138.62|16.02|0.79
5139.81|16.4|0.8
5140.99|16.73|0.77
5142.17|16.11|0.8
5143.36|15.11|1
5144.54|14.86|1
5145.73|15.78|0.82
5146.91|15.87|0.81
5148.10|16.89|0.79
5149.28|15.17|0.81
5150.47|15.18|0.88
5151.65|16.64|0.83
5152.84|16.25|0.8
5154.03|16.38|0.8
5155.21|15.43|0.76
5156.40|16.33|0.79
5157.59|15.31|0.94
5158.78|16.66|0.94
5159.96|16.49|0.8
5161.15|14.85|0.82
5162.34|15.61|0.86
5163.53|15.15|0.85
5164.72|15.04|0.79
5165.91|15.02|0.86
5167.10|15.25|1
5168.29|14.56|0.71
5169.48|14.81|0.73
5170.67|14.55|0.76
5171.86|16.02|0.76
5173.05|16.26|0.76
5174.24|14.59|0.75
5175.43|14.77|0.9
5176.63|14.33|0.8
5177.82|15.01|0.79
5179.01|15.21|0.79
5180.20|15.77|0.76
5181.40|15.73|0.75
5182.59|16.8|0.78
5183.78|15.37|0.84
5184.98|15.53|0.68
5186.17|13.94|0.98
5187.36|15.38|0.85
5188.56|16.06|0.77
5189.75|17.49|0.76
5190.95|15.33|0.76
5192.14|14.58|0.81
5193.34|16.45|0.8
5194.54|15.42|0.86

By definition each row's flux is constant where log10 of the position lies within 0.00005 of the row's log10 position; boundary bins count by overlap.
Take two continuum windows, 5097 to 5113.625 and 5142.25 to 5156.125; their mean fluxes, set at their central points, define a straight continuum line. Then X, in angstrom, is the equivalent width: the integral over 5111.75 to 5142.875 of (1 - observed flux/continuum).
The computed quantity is -0.43 angstrom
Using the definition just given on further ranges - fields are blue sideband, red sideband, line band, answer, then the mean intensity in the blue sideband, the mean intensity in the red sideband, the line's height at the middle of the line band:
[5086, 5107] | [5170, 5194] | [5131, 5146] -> 0.0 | 16.1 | 15.5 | 15.8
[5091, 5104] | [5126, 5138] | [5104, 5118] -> 0.0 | 16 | 15.7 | 15.9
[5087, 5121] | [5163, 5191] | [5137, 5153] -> -0.2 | 16.1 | 15.3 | 15.7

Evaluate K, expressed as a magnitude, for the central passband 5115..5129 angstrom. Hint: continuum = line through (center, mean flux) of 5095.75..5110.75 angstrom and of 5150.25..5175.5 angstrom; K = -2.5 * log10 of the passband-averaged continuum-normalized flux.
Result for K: -0.03 mag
